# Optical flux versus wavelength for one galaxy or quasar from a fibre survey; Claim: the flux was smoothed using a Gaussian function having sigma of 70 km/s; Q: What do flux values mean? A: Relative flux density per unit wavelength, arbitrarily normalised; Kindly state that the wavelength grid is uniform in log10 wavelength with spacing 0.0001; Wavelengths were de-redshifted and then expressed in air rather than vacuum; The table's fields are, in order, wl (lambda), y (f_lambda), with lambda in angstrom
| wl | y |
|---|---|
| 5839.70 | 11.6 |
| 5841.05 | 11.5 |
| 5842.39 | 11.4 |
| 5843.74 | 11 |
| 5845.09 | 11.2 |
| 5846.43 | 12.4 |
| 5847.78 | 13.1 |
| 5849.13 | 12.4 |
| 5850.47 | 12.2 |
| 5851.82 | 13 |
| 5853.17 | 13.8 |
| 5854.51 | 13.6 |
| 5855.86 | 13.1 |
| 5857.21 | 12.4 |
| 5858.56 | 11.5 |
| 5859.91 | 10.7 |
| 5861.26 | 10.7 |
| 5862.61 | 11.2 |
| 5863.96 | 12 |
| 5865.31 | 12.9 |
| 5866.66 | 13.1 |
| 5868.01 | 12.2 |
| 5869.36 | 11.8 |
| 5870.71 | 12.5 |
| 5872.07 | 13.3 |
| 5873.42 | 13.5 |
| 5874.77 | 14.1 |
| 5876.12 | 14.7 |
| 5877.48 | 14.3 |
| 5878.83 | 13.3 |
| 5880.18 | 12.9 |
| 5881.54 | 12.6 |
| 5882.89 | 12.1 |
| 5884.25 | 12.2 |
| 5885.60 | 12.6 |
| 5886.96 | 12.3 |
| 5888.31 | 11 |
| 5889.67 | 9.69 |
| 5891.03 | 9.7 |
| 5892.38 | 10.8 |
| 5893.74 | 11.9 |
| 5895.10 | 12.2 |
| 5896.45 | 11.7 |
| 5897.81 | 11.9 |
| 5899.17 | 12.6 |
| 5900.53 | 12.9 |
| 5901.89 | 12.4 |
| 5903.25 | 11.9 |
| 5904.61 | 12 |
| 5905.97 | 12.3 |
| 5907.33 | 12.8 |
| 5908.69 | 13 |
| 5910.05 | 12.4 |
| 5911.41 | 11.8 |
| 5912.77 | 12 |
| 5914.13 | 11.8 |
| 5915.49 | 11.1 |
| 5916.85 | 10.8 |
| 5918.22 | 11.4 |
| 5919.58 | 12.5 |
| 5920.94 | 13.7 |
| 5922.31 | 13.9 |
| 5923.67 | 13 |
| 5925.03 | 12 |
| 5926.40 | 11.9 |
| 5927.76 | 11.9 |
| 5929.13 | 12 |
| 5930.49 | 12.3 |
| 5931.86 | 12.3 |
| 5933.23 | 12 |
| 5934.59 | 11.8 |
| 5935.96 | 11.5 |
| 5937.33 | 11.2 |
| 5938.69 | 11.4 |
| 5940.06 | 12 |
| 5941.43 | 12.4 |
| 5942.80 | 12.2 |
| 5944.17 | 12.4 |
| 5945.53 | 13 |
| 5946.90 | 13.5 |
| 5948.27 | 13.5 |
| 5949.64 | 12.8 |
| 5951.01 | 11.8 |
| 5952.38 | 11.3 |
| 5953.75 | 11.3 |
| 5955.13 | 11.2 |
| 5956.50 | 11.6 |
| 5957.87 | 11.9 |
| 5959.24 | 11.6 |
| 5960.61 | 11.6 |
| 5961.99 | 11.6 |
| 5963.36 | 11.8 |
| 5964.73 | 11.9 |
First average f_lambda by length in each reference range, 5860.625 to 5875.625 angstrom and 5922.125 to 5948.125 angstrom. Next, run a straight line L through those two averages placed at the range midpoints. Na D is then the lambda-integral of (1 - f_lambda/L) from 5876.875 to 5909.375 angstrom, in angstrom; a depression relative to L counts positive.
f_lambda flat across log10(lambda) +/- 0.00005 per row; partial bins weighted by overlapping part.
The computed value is 0.8 angstrom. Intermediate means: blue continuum 12.5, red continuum 12.2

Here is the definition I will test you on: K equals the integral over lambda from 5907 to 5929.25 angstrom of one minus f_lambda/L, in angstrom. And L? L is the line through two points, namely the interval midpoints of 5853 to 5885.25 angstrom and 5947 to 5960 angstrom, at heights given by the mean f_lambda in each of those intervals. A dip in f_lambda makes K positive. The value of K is 0.0 angstrom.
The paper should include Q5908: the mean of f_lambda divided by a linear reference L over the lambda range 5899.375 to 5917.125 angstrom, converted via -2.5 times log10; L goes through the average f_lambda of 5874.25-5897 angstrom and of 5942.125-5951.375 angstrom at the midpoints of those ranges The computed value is 0.03 mag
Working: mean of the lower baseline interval 12.2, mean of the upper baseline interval 12.8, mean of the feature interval 12.1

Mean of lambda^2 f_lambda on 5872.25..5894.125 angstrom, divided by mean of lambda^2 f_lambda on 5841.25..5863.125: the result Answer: 1.03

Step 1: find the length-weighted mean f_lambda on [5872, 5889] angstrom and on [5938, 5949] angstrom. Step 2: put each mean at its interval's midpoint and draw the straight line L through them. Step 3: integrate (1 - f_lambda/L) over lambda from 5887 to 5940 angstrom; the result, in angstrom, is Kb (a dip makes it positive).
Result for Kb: 3.4 angstrom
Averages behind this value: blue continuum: 13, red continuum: 12.6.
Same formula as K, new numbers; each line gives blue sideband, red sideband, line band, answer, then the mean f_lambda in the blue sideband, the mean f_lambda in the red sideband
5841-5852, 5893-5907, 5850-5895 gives -0.97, 12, 12.2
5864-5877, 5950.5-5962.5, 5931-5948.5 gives -0.57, 13.1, 11.5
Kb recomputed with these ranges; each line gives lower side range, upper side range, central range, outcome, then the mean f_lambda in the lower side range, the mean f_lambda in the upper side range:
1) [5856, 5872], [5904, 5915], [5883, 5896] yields 0.8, 12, 12.3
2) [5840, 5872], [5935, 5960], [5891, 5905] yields 0.2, 12.2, 12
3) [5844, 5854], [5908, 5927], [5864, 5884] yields -1.0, 12.5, 12.2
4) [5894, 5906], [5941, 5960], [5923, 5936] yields 0.1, 12.2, 12.2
